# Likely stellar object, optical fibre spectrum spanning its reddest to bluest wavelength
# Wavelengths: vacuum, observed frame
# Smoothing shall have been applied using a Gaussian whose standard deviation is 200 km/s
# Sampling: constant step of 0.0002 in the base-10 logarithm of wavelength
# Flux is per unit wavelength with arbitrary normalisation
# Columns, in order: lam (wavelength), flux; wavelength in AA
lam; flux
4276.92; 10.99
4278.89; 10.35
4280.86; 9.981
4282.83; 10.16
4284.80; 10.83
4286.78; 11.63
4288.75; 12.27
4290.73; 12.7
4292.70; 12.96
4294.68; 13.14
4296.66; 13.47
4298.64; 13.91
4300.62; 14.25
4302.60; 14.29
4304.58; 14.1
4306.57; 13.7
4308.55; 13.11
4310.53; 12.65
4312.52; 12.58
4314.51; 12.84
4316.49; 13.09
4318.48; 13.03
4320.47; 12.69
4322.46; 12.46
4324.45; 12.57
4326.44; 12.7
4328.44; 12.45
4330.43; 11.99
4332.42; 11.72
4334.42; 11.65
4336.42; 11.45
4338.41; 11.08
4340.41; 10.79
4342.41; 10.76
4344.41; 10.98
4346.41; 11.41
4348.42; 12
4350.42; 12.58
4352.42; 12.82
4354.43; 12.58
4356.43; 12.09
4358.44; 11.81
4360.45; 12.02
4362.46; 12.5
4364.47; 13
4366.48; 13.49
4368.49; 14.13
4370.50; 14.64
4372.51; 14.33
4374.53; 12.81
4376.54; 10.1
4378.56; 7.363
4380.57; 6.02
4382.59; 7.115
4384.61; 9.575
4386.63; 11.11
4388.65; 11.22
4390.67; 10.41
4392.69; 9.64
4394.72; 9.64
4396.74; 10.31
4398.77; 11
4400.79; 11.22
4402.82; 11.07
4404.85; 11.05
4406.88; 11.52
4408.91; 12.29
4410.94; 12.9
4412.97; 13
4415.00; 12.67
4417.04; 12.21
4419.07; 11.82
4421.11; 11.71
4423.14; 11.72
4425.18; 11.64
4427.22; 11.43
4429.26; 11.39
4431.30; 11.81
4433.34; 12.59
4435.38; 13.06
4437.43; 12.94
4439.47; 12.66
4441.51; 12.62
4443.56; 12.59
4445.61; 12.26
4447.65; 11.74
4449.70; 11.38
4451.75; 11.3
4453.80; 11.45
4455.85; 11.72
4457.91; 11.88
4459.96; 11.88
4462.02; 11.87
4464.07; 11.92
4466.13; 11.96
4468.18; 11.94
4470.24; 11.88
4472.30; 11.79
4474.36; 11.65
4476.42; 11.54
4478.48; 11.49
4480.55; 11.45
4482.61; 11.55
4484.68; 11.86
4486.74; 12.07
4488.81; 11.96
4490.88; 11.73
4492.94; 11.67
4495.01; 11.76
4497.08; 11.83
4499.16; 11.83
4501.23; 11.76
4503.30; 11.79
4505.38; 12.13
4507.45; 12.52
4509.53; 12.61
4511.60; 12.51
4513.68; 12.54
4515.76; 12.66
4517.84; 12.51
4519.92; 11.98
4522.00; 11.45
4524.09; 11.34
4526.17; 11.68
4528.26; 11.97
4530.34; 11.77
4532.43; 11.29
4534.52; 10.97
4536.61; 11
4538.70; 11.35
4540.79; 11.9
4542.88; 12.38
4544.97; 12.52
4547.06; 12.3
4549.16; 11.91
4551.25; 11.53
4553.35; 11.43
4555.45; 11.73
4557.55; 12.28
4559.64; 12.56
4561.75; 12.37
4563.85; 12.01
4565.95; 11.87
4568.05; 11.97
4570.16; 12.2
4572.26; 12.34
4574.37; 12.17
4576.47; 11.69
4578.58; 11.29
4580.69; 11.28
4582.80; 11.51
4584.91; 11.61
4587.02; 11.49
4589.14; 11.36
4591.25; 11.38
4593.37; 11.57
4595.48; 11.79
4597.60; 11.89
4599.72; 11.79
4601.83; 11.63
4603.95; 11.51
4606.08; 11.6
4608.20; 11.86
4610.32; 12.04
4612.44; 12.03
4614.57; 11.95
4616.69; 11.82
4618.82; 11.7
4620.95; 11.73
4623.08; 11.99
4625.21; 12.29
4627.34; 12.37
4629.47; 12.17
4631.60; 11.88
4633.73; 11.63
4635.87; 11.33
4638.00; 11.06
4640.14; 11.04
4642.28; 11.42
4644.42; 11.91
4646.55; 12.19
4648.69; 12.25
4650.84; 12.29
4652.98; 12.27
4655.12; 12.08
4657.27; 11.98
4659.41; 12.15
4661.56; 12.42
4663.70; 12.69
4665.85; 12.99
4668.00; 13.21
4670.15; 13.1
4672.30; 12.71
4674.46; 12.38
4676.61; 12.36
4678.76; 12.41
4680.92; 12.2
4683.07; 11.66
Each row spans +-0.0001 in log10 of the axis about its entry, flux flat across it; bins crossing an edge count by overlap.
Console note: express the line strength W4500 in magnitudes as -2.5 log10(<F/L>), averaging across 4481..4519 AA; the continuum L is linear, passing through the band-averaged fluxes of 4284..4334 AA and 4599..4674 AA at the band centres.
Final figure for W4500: 0.027 mag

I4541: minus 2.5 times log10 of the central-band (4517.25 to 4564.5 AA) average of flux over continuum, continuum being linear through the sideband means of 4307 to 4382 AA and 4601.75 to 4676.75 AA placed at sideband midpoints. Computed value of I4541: 0.02 mag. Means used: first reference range 12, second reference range 12.1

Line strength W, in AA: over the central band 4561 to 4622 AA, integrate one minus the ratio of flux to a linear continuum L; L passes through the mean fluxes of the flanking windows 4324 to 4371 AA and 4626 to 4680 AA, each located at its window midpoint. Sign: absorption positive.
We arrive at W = 2.0 AA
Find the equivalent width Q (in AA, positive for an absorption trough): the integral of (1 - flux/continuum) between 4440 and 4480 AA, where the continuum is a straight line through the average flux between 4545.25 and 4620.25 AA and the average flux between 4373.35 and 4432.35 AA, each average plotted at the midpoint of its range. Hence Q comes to -2.31 AA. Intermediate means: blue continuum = 10.9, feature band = 11.8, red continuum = 11.8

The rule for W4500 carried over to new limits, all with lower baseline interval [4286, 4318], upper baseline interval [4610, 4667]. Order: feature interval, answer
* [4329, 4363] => 0.11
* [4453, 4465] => 0.07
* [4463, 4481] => 0.07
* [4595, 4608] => 0.04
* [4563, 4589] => 0.04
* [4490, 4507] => 0.06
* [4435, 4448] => 0.01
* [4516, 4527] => 0.05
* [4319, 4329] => 0.04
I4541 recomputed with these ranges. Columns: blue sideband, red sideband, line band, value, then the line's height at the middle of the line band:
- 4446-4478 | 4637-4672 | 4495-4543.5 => 0.00 mag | 11.9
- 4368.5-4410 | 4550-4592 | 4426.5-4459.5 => -0.10 mag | 11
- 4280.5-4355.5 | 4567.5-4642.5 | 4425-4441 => -0.01 mag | 12.1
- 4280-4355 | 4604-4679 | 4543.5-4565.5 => 0.01 mag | 12.2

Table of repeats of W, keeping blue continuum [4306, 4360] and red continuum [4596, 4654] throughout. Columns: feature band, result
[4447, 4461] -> 0.50 AA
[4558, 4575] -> -0.40 AA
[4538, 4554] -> -0.01 AA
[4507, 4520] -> -0.58 AA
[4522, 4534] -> 0.39 AA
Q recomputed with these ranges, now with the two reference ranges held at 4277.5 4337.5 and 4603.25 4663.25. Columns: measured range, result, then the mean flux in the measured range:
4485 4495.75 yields 0.28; 11.9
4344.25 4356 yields 0.25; 12.1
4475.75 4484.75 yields 0.46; 11.5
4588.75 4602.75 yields 0.38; 11.6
